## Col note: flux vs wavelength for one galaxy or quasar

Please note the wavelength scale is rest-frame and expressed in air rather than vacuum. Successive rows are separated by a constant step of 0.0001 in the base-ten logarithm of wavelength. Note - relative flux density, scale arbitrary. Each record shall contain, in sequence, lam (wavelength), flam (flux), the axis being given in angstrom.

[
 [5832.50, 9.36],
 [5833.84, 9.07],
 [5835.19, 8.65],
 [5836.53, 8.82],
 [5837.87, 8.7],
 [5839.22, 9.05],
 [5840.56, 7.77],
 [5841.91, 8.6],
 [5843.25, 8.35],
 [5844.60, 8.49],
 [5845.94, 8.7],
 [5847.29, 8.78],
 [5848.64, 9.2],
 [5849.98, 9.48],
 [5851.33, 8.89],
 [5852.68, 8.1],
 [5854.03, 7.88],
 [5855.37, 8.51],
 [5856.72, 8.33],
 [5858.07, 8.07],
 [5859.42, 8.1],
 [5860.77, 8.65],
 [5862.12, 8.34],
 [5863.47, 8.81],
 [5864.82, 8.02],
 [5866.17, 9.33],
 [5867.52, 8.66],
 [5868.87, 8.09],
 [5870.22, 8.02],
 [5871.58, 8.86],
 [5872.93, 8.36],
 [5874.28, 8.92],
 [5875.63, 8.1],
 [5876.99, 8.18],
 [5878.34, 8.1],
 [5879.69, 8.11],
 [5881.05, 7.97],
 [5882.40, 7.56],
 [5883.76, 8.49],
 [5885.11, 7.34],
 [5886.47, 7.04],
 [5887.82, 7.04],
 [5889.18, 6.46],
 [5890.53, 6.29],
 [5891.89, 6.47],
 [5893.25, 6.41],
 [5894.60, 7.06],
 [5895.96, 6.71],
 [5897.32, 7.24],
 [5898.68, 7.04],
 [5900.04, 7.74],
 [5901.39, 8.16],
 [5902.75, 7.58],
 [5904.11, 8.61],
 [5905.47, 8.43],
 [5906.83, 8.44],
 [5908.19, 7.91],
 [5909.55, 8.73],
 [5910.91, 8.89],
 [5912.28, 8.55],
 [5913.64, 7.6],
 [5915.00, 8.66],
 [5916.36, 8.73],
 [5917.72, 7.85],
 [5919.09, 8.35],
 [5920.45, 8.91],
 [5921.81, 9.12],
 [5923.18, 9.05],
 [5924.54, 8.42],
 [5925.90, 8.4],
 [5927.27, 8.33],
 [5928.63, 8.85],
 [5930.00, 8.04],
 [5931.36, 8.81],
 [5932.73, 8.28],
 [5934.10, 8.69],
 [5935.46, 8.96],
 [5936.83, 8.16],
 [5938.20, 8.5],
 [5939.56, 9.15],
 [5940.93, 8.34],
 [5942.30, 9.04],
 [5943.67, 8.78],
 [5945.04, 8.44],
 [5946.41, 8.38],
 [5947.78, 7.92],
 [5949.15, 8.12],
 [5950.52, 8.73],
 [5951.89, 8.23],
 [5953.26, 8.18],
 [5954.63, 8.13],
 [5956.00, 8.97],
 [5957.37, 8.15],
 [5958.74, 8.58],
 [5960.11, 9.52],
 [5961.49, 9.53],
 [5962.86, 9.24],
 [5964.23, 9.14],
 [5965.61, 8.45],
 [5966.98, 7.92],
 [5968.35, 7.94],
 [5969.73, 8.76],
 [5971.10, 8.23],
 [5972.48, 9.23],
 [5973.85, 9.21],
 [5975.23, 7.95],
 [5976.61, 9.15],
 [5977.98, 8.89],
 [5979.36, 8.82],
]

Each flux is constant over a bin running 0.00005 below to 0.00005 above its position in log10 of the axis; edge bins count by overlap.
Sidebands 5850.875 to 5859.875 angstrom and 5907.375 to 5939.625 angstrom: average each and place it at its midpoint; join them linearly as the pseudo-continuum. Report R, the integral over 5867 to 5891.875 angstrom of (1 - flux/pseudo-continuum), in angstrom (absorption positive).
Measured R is 1.6 angstrom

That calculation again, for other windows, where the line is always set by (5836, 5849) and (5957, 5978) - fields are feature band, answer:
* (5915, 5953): 0.8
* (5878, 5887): 0.9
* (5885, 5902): 3.3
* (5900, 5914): 0.7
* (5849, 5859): 0.2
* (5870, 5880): 0.4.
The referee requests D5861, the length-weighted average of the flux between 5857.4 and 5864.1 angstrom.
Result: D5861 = 8.39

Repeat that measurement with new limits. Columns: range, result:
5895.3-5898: 6.97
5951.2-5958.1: 8.34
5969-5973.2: 8.74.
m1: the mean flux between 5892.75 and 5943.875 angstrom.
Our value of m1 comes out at 8.28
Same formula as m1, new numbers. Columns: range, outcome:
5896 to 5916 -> 8.08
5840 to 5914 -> 8.07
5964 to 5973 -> 8.48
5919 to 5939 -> 8.61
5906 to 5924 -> 8.52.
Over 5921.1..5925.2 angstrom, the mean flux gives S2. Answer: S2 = 8.87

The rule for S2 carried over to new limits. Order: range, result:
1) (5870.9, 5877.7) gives 8.48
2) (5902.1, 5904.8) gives 8.1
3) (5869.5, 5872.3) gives 8.42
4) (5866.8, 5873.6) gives 8.4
